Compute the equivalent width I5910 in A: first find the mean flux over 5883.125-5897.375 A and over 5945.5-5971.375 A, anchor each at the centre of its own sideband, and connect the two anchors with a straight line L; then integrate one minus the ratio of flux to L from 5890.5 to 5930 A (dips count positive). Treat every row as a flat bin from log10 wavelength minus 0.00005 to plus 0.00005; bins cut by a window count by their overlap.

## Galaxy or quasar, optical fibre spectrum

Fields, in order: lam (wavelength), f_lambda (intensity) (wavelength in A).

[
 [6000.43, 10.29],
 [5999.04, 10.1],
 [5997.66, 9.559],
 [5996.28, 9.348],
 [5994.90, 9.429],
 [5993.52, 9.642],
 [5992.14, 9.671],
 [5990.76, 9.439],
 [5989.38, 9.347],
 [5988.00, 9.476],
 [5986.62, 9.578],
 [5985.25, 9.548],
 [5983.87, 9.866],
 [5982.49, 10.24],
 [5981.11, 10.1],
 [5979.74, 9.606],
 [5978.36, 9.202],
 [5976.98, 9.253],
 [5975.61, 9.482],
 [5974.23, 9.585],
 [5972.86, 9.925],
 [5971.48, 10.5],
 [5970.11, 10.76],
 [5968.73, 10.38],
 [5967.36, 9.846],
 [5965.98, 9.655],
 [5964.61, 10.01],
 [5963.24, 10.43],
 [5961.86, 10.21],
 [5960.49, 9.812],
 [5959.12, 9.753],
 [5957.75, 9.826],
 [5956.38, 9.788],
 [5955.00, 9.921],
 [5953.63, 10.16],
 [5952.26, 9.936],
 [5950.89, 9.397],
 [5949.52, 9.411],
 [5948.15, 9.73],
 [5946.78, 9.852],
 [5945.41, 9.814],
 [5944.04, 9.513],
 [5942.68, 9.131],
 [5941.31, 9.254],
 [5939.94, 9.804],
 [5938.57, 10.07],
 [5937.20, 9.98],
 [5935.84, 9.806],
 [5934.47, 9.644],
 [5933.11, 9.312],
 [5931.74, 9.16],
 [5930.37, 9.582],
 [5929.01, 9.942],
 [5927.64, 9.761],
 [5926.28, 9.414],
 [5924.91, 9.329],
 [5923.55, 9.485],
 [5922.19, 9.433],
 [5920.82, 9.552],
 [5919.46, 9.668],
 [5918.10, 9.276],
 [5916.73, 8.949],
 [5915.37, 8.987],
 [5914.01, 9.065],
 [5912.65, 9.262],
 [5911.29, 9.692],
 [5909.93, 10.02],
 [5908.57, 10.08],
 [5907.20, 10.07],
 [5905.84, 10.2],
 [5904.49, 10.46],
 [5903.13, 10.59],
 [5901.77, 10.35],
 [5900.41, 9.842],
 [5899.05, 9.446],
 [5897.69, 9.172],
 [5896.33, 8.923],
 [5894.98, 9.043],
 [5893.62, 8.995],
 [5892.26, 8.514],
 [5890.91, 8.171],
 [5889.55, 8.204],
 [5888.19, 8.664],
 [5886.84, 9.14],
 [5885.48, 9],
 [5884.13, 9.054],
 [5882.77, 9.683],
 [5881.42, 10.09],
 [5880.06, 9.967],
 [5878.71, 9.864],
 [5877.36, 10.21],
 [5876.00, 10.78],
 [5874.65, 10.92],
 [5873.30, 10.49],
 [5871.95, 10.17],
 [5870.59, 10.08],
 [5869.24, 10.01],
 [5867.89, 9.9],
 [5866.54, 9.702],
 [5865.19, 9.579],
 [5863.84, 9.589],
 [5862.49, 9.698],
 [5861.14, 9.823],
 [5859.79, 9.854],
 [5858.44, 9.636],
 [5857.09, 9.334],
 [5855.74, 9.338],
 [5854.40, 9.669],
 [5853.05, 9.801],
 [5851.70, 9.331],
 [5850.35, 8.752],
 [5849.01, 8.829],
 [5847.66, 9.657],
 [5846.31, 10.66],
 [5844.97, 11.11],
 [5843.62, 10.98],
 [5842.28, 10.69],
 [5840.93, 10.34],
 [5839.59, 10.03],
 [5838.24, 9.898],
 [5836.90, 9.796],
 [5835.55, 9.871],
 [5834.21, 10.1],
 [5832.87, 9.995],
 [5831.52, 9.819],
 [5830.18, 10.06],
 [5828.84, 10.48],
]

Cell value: -1.6 A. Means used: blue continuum 8.8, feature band 9.52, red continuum 9.95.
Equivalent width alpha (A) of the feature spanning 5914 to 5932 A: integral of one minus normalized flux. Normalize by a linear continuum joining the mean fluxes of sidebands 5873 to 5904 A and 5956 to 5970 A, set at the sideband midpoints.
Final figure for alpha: 0.6 A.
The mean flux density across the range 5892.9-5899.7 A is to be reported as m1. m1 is 9.11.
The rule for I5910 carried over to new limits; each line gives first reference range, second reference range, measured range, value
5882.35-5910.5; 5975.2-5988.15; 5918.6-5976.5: -1.3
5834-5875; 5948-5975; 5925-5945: 0.7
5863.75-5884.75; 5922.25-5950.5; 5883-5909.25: 1.3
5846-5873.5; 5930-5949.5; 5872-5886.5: -0.5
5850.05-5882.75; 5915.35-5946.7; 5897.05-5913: -0.5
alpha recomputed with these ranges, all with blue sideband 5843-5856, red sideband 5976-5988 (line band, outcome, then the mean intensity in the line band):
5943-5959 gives -0.1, 9.75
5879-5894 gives 1.1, 9.06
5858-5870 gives 0.1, 9.76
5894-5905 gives 0.1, 9.69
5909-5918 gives 0.4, 9.35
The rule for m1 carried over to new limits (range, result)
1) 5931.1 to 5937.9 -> 9.59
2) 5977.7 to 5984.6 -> 9.8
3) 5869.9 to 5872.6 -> 10.1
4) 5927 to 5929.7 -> 9.85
